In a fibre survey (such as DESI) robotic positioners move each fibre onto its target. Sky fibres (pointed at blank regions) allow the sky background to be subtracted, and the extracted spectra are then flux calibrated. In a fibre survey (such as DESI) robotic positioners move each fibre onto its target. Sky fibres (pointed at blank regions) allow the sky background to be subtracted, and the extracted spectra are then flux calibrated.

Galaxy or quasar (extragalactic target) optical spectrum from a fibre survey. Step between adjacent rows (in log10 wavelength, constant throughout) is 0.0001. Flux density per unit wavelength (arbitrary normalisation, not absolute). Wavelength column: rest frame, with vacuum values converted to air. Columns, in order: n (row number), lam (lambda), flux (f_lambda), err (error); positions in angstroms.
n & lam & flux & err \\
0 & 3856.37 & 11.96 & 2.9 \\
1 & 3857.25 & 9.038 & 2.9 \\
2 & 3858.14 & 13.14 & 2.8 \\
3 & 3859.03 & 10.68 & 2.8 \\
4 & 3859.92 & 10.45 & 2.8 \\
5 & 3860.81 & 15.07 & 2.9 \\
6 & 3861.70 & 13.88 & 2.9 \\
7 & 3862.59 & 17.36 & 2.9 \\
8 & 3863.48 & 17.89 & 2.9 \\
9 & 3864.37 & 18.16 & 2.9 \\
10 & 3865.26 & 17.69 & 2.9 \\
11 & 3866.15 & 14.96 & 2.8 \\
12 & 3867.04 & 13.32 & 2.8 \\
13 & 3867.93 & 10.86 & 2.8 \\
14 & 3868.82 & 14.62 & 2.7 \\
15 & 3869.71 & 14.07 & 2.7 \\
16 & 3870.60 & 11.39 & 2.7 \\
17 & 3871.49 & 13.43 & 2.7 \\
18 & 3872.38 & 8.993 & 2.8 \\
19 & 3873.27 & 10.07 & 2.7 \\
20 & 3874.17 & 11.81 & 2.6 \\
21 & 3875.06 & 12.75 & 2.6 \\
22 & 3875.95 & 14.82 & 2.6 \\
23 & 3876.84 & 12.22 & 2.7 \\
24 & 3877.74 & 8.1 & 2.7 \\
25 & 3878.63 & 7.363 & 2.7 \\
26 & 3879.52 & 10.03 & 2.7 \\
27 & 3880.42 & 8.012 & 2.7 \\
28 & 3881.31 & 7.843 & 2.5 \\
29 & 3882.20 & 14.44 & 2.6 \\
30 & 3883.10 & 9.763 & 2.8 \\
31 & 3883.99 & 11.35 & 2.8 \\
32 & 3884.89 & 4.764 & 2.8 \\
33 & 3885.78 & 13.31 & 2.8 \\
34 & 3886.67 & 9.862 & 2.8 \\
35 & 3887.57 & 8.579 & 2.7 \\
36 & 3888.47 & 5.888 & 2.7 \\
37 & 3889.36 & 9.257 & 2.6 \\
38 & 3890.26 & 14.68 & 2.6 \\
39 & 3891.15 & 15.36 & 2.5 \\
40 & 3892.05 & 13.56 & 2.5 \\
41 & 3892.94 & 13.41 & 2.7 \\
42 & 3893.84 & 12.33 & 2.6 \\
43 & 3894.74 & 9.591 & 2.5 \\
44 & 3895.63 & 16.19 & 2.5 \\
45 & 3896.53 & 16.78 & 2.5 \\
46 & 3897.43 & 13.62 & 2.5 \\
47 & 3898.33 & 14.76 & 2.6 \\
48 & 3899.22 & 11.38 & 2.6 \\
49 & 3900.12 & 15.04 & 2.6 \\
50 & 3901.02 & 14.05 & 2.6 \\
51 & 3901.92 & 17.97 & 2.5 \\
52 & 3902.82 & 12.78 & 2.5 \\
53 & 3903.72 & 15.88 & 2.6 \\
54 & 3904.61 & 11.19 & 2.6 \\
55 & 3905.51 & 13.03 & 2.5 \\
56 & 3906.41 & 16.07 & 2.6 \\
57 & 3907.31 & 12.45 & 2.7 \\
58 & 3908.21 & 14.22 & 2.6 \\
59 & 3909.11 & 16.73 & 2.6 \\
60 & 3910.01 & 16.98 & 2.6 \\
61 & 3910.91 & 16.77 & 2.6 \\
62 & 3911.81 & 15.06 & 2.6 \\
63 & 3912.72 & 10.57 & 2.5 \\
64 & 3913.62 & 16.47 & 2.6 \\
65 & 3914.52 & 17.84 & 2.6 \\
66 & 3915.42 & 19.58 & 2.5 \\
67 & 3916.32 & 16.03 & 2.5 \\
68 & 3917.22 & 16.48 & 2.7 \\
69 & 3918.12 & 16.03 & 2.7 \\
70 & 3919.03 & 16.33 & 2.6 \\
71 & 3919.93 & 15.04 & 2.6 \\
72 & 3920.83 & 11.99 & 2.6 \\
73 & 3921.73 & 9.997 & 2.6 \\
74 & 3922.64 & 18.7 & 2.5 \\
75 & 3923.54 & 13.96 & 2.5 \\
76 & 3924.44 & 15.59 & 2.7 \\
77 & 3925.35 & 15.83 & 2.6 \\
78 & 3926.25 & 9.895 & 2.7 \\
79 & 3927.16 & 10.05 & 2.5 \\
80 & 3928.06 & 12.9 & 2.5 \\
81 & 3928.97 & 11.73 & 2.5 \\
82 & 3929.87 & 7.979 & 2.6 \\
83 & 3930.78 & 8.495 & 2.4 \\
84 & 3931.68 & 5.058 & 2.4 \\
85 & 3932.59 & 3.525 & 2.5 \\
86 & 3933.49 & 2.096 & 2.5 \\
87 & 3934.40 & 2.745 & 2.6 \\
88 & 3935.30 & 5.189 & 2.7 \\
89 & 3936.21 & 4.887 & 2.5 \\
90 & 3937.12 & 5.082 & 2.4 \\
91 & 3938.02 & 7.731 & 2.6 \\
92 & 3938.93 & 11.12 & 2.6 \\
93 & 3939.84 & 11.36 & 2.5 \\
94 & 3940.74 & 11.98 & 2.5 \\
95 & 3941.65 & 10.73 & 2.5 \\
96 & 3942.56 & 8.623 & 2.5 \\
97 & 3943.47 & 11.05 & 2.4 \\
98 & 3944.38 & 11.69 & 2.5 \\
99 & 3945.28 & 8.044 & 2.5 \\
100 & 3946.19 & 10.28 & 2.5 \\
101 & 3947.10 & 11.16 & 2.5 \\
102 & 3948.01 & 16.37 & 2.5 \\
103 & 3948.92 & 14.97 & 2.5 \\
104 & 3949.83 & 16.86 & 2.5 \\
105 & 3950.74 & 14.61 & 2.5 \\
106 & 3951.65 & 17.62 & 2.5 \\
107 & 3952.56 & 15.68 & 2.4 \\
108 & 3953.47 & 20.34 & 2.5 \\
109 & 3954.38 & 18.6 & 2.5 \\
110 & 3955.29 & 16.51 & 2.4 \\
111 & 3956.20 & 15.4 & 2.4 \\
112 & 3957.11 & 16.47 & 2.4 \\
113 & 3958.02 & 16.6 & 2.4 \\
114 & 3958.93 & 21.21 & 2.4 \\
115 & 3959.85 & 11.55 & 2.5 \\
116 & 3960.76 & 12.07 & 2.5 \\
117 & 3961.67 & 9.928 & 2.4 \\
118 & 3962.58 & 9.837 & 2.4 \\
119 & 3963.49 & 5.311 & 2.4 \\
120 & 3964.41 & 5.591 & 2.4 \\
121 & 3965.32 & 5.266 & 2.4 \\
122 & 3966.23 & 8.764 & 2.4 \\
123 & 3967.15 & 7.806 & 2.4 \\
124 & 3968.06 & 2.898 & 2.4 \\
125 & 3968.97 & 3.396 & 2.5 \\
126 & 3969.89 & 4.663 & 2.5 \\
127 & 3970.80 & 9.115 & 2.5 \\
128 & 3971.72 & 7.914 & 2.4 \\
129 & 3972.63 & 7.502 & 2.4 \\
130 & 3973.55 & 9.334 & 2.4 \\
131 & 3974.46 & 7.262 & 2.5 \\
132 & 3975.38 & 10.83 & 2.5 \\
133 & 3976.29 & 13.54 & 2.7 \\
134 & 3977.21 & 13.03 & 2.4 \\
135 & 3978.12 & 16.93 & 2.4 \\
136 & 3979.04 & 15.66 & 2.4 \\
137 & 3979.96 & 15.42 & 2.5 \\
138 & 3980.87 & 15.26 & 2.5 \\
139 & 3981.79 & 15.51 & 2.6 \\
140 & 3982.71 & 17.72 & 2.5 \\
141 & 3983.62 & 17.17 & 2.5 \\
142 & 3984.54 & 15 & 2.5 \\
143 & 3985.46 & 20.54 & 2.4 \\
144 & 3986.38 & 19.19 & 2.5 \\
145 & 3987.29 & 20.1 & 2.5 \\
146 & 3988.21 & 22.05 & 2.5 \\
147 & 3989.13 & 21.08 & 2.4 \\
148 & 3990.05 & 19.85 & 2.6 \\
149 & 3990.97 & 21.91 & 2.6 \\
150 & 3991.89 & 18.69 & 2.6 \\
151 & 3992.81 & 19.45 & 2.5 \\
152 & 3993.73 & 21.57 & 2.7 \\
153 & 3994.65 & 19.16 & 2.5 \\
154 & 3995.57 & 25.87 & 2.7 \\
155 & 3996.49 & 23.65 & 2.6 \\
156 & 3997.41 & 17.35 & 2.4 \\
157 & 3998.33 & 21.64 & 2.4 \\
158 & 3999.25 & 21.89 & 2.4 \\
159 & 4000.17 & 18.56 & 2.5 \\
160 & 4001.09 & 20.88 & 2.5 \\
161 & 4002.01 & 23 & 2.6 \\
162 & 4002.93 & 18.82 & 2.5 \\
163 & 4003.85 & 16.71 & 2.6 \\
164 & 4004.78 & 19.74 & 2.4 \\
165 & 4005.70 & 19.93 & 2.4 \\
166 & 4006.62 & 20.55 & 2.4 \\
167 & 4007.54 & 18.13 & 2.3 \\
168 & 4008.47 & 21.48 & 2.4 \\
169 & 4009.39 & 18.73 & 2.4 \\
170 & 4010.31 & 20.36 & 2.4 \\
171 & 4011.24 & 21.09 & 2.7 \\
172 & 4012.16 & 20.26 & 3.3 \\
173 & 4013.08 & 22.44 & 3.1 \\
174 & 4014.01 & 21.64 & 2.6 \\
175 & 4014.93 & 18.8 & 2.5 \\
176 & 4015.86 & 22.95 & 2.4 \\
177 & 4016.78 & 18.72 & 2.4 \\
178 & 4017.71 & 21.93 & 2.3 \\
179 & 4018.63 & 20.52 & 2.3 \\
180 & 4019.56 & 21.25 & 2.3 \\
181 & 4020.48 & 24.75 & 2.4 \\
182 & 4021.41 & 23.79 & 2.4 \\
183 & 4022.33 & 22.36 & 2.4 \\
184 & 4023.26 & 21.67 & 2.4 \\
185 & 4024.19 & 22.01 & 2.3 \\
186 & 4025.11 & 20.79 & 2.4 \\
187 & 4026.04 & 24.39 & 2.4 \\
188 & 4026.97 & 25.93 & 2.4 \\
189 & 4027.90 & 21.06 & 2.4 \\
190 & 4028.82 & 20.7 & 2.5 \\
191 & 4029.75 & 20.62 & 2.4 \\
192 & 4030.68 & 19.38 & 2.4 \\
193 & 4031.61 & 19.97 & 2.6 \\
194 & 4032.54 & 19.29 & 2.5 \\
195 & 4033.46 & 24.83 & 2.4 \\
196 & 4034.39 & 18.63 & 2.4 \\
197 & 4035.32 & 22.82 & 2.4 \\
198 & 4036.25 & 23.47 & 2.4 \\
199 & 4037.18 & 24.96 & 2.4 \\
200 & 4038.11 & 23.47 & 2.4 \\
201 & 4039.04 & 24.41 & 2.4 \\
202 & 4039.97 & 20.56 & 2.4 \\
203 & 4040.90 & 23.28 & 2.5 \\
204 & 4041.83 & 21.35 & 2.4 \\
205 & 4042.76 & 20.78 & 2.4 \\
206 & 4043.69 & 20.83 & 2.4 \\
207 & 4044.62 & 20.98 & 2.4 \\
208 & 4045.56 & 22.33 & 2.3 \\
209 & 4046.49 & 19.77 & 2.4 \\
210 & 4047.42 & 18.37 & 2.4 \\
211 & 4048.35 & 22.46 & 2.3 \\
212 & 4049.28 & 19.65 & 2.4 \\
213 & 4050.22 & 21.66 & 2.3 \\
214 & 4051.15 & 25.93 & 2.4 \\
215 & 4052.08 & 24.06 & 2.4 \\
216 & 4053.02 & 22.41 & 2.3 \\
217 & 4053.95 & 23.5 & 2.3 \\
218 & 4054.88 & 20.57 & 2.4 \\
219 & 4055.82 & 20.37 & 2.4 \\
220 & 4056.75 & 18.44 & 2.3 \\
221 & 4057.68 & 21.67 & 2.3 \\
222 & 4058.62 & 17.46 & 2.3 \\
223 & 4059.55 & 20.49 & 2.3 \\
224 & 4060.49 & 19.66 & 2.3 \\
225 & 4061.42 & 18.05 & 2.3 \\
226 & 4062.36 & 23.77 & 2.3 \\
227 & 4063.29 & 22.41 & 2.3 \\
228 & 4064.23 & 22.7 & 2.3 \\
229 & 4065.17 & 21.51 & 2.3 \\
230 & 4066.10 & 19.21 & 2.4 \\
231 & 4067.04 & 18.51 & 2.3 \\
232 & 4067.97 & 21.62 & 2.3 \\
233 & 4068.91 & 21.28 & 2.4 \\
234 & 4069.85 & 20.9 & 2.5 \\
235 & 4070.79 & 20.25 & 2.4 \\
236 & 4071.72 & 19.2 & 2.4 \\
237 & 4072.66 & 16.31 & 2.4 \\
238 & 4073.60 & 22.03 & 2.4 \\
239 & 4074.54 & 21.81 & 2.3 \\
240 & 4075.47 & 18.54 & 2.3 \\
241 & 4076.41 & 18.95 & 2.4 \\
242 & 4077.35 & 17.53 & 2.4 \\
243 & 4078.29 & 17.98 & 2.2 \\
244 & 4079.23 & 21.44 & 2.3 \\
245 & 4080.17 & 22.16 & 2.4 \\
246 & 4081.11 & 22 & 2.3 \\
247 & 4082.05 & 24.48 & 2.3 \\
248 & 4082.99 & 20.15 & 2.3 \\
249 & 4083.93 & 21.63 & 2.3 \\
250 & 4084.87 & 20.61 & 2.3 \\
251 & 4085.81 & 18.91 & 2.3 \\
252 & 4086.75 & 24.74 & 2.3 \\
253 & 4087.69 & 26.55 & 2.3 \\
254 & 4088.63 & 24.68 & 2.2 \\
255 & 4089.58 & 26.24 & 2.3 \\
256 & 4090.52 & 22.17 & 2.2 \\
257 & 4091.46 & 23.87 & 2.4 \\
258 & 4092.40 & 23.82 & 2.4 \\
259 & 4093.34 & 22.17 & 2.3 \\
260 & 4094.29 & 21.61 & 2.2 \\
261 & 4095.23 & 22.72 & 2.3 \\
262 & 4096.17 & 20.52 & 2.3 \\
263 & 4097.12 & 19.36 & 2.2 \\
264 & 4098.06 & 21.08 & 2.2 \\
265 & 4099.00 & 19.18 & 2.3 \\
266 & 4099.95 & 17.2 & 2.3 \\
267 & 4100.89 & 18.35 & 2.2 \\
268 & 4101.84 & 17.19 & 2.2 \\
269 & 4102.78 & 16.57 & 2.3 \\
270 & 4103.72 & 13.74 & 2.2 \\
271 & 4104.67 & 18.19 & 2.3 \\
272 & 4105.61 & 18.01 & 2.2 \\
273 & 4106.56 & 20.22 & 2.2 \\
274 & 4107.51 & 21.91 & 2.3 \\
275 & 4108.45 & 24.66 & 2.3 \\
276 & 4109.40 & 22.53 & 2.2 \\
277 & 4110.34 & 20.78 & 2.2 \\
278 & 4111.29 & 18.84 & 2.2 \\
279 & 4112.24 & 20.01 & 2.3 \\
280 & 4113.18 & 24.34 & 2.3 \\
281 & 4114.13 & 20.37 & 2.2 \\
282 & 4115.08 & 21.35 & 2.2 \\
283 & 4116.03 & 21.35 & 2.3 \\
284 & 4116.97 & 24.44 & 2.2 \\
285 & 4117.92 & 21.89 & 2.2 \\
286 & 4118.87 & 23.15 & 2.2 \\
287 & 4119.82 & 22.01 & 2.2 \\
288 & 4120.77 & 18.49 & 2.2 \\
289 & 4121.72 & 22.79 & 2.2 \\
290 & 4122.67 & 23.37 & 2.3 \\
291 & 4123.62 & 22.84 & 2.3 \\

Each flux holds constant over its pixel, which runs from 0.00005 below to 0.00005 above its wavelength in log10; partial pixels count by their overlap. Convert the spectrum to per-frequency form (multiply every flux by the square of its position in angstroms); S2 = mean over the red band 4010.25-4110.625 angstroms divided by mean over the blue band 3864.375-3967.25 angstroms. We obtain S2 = 1.85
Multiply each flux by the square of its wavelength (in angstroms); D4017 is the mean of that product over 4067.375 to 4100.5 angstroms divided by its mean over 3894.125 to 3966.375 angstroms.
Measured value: 1.8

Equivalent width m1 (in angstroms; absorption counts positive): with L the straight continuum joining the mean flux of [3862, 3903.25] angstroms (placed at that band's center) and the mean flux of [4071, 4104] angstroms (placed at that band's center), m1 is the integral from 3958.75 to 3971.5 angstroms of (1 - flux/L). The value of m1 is 6.2 angstroms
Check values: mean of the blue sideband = 12.5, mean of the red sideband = 20.8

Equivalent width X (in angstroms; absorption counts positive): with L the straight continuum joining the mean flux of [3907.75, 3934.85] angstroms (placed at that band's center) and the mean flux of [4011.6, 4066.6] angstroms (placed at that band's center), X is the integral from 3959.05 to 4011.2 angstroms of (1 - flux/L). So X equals 6.7 angstroms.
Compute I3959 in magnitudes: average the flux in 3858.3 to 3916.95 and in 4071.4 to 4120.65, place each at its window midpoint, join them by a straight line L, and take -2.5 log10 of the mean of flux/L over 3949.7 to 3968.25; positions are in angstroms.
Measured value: 0.22 mag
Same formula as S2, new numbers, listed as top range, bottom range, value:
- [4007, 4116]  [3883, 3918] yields 1.68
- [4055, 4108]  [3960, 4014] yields 1.36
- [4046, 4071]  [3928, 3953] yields 2.24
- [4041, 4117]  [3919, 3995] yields 1.76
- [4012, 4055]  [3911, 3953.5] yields 1.92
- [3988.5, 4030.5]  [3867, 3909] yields 1.83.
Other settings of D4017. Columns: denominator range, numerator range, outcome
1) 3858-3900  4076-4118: 1.91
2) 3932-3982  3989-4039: 2.00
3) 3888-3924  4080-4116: 1.62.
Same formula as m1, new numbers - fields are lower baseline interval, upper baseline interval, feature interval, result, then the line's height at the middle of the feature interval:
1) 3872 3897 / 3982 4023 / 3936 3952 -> 4.5 angstroms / 15.8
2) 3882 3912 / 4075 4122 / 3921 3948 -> 9.0 angstroms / 14.6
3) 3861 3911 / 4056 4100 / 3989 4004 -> -2.6 angstroms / 17.6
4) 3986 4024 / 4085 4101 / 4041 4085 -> 1.6 angstroms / 21.6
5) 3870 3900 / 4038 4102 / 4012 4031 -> -3.2 angstroms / 18.6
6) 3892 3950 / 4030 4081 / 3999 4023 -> -3.4 angstroms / 18.2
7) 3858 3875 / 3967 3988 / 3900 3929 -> -3.4 angstroms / 13.2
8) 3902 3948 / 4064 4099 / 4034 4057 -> -3.2 angstroms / 19.2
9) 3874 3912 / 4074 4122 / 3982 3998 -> -3.3 angstroms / 16.6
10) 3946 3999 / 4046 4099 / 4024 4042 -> -3.3 angstroms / 18.7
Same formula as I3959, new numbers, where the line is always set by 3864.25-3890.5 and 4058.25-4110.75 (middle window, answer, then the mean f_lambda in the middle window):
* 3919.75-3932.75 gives 0.175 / 11.5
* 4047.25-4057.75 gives -0.129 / 21.7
